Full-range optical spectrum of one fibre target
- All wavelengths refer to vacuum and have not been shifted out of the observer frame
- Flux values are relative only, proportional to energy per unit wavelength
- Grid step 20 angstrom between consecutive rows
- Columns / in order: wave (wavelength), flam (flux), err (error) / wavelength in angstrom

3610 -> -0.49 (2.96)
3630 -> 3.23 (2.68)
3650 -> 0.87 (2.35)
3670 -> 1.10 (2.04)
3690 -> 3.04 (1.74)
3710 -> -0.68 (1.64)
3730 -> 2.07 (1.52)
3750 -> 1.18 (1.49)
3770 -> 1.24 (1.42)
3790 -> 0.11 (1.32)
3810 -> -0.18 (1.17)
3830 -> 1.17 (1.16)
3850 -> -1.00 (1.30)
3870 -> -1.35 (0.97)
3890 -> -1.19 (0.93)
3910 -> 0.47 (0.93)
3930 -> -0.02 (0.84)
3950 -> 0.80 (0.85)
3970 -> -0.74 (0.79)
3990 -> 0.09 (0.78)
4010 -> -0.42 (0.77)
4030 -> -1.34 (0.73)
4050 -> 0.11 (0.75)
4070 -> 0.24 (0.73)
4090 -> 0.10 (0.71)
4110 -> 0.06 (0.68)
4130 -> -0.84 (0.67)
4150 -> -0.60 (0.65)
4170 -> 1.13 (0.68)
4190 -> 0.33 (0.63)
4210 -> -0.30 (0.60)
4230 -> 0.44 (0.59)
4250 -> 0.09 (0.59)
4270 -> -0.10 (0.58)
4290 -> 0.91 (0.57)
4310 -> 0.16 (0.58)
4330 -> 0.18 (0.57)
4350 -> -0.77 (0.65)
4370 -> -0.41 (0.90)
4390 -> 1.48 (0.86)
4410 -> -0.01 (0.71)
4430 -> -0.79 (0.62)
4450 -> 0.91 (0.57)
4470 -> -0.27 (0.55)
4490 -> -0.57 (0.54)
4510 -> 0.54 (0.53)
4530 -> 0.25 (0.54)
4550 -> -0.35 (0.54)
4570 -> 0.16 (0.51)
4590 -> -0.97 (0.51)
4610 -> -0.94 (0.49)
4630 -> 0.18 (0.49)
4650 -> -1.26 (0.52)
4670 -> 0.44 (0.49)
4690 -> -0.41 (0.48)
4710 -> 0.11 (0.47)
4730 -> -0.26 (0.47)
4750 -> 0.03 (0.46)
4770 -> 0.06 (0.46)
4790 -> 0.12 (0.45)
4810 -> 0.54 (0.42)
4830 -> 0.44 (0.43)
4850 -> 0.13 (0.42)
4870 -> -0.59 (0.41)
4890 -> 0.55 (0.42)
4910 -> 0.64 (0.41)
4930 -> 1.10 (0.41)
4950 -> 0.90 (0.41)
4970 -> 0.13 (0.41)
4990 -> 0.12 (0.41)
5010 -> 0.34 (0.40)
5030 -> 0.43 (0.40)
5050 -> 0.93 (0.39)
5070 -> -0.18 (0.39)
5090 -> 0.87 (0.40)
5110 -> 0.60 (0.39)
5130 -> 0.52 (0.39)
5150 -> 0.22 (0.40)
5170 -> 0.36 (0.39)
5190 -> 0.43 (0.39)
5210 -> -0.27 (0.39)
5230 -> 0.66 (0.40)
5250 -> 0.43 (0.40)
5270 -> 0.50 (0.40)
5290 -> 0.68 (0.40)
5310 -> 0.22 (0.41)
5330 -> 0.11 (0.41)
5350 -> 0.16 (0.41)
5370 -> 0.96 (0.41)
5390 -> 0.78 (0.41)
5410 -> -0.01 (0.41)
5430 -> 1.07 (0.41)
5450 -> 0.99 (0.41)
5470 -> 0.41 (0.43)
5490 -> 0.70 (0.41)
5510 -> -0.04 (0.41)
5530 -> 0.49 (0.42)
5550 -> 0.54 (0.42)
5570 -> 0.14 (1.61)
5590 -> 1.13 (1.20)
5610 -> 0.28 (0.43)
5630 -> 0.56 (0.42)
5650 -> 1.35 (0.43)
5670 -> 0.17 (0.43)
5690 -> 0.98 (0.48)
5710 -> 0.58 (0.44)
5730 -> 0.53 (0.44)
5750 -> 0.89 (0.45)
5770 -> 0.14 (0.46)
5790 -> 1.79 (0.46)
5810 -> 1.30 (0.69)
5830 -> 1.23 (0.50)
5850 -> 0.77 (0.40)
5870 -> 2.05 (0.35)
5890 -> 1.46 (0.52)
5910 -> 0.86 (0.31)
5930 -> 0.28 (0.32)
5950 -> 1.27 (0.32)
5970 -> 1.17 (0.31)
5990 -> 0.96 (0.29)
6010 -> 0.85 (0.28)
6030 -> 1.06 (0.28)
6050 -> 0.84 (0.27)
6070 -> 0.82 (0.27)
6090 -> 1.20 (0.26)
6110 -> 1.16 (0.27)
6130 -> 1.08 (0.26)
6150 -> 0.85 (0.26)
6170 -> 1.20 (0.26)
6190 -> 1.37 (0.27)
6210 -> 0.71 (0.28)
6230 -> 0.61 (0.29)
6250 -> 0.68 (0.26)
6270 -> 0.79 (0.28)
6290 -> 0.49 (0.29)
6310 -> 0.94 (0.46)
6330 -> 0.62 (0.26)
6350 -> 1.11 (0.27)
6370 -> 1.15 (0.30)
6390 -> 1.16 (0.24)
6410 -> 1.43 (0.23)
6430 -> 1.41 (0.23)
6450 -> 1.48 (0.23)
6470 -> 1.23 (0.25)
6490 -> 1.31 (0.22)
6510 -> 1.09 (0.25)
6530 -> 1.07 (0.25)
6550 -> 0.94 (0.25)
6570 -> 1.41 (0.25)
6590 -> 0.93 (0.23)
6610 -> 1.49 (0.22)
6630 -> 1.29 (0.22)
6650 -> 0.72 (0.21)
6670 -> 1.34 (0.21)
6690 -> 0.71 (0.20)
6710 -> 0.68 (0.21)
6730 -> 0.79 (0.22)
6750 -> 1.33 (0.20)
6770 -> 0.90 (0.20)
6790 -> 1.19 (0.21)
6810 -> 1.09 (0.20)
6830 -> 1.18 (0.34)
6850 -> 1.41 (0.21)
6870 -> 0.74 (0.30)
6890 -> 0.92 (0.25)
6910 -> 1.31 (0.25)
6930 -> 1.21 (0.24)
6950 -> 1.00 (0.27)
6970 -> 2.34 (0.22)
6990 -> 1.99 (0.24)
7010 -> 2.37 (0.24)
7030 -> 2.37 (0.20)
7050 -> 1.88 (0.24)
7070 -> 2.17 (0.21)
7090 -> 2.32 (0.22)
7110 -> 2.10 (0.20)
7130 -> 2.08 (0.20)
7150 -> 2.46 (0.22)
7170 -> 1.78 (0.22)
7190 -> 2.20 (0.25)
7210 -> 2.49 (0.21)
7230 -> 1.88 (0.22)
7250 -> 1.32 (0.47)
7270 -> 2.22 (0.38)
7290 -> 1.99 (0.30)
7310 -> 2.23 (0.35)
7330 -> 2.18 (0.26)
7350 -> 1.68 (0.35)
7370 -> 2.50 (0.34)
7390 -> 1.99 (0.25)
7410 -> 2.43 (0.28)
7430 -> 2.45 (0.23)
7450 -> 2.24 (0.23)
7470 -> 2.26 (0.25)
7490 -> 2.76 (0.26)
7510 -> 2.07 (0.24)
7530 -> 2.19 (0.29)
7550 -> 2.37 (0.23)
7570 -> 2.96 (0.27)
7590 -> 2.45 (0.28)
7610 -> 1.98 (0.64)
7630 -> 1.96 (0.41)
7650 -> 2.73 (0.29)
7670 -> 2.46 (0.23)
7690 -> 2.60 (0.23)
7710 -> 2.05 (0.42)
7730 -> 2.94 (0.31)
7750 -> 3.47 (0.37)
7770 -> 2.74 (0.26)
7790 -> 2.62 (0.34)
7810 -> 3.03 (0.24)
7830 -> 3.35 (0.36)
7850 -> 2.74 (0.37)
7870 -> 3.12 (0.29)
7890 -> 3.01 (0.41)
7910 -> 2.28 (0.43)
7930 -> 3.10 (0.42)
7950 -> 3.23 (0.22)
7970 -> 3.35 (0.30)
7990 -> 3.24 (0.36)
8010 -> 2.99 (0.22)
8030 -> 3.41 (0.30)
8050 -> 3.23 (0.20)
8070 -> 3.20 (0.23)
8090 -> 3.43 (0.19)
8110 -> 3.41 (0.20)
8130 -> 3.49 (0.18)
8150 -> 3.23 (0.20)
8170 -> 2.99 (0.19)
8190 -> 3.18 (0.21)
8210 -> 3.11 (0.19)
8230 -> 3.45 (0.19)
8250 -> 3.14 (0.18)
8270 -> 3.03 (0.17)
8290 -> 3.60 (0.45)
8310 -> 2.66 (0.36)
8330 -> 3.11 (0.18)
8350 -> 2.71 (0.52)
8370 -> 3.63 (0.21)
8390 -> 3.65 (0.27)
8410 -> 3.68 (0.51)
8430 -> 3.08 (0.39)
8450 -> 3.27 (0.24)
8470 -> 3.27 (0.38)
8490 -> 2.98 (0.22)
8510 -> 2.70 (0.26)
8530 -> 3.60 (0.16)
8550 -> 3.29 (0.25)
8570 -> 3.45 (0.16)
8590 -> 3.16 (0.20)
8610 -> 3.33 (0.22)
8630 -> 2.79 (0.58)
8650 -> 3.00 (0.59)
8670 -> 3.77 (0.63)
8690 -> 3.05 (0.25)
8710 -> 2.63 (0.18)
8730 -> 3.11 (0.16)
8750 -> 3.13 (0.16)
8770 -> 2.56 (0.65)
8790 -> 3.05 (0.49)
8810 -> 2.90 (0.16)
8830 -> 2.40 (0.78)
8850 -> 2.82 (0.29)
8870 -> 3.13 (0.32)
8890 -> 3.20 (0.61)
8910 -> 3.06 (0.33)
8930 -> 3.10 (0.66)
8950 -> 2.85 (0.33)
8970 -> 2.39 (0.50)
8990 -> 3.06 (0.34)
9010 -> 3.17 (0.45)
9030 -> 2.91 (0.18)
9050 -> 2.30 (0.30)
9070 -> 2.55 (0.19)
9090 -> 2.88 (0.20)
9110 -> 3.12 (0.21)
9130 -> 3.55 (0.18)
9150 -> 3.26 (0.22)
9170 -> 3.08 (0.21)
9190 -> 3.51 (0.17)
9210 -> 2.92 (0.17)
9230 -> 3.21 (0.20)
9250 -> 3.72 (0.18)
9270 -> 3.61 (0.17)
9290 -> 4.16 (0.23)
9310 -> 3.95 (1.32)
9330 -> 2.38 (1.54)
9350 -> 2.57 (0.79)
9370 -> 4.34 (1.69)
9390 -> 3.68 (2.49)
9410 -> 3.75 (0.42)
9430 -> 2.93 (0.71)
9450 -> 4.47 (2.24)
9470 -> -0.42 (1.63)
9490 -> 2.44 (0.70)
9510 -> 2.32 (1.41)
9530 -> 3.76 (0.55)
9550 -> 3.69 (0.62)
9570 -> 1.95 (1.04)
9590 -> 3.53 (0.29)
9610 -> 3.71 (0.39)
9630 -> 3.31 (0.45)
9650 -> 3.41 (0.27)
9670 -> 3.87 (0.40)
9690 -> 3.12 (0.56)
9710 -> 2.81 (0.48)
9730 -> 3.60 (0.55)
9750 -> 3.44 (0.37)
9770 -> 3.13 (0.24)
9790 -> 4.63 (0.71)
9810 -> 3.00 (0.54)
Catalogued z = 0.748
